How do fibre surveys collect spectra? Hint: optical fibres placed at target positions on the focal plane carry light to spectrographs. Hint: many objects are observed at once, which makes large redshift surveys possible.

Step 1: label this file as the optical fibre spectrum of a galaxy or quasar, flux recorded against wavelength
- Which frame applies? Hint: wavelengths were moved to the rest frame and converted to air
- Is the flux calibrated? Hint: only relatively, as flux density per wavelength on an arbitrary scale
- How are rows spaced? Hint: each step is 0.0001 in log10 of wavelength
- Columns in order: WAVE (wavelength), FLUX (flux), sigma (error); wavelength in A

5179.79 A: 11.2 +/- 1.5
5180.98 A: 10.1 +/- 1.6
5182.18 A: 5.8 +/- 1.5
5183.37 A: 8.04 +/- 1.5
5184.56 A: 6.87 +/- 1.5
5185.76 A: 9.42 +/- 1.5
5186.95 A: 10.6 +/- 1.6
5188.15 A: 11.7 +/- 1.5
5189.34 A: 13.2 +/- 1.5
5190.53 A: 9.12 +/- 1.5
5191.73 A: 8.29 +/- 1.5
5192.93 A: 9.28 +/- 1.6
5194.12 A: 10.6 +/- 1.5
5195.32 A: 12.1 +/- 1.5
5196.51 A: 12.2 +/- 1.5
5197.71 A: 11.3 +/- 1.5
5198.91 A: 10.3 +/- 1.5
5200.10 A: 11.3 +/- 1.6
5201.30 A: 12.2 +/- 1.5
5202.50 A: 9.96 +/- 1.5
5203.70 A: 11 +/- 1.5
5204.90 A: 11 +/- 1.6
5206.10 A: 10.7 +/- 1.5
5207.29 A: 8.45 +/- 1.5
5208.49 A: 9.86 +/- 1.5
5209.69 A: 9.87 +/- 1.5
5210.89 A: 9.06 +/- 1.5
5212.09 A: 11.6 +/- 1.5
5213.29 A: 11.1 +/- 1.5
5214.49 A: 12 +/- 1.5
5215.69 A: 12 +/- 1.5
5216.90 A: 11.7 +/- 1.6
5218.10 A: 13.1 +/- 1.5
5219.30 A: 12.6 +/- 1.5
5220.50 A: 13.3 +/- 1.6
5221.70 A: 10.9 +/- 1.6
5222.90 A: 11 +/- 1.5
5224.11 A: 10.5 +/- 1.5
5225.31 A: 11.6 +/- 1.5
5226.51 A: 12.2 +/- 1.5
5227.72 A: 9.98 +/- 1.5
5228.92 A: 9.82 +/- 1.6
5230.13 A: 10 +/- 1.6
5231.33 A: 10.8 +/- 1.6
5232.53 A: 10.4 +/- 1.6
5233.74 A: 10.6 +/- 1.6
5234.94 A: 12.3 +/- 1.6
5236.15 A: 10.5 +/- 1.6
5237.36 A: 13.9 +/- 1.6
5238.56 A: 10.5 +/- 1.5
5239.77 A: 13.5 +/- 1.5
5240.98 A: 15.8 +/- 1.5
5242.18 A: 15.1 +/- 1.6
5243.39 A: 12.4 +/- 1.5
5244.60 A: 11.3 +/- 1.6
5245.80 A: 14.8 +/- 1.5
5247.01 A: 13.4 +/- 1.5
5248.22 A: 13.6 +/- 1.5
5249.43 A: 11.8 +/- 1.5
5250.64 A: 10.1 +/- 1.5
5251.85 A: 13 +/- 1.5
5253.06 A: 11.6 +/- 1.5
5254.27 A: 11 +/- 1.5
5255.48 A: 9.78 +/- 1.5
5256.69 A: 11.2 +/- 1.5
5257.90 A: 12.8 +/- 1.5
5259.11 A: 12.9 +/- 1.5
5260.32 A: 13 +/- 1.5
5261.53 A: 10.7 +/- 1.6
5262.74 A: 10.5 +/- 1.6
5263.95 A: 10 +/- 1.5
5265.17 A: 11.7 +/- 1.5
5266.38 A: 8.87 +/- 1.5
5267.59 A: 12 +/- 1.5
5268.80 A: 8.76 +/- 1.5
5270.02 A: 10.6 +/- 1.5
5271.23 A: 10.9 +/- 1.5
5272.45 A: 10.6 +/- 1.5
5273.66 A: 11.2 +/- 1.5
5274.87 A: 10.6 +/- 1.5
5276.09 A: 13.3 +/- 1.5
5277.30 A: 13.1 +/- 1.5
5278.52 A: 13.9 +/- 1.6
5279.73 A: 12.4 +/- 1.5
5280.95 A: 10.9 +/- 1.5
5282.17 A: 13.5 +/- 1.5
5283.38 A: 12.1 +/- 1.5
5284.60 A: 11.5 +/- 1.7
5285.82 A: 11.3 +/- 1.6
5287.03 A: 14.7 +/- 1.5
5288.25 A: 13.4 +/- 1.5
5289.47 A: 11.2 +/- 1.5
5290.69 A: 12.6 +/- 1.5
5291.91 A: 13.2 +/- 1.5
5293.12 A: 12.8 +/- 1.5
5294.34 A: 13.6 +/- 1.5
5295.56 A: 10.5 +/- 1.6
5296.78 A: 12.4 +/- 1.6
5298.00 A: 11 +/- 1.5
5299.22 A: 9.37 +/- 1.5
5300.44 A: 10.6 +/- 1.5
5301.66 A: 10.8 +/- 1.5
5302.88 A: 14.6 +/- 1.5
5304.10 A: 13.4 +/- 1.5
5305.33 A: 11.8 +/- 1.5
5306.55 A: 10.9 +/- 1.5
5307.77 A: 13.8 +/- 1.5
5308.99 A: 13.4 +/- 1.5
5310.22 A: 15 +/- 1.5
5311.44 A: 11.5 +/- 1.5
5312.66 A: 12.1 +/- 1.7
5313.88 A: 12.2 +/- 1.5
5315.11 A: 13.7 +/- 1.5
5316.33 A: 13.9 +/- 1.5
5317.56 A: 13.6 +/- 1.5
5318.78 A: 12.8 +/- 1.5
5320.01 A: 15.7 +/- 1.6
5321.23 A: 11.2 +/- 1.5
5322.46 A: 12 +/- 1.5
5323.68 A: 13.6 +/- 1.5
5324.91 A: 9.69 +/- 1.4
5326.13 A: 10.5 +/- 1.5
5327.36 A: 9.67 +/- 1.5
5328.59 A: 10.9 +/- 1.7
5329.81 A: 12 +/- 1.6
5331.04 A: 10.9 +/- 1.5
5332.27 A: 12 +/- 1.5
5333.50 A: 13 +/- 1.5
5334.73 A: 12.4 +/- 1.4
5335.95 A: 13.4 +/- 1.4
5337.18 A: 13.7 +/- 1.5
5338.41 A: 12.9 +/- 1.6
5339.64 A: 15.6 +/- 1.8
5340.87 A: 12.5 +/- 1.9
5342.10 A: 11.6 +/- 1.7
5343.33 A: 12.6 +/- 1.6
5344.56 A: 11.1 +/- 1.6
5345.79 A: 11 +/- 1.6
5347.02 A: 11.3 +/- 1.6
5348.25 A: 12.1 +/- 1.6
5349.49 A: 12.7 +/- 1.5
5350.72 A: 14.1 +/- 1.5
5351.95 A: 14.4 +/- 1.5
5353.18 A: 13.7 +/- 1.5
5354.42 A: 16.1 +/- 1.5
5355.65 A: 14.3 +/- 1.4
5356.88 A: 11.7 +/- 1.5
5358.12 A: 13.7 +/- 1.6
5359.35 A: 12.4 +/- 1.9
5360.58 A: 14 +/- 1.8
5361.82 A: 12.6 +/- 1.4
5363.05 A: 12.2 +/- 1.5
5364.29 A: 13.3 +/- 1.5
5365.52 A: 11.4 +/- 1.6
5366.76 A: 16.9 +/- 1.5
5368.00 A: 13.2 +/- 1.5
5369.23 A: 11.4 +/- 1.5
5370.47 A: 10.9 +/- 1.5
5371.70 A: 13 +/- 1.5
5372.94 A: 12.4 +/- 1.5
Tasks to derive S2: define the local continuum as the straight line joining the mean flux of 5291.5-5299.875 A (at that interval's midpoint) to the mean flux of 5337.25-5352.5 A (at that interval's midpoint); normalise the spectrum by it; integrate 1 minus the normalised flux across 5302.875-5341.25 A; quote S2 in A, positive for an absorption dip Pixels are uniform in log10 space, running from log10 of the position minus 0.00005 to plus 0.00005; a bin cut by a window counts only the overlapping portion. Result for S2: -1.0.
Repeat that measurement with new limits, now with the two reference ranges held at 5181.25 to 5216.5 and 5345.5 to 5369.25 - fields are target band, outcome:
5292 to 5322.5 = -0.60 A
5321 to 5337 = 1.24 A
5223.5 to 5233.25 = 0.17 A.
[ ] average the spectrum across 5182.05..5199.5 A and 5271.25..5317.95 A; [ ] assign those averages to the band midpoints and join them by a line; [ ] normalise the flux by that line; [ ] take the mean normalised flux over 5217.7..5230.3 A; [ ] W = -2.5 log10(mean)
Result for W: -0.060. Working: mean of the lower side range 10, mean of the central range 11.4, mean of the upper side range 12.4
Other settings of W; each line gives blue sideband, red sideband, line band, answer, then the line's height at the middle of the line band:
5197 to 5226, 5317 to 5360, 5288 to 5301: 0.02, 12.1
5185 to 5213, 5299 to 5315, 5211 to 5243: -0.07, 11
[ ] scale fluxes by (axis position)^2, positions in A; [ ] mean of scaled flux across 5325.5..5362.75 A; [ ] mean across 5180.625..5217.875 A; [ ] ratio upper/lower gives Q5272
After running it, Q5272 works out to 1.29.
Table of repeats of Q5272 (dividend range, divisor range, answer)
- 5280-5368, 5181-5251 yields 1.18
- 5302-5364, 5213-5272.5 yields 1.13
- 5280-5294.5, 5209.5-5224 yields 1.12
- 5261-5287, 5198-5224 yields 1.06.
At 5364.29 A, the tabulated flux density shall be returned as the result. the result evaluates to 13.3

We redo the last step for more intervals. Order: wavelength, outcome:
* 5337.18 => 13.7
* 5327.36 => 9.67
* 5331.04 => 10.9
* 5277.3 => 13.1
